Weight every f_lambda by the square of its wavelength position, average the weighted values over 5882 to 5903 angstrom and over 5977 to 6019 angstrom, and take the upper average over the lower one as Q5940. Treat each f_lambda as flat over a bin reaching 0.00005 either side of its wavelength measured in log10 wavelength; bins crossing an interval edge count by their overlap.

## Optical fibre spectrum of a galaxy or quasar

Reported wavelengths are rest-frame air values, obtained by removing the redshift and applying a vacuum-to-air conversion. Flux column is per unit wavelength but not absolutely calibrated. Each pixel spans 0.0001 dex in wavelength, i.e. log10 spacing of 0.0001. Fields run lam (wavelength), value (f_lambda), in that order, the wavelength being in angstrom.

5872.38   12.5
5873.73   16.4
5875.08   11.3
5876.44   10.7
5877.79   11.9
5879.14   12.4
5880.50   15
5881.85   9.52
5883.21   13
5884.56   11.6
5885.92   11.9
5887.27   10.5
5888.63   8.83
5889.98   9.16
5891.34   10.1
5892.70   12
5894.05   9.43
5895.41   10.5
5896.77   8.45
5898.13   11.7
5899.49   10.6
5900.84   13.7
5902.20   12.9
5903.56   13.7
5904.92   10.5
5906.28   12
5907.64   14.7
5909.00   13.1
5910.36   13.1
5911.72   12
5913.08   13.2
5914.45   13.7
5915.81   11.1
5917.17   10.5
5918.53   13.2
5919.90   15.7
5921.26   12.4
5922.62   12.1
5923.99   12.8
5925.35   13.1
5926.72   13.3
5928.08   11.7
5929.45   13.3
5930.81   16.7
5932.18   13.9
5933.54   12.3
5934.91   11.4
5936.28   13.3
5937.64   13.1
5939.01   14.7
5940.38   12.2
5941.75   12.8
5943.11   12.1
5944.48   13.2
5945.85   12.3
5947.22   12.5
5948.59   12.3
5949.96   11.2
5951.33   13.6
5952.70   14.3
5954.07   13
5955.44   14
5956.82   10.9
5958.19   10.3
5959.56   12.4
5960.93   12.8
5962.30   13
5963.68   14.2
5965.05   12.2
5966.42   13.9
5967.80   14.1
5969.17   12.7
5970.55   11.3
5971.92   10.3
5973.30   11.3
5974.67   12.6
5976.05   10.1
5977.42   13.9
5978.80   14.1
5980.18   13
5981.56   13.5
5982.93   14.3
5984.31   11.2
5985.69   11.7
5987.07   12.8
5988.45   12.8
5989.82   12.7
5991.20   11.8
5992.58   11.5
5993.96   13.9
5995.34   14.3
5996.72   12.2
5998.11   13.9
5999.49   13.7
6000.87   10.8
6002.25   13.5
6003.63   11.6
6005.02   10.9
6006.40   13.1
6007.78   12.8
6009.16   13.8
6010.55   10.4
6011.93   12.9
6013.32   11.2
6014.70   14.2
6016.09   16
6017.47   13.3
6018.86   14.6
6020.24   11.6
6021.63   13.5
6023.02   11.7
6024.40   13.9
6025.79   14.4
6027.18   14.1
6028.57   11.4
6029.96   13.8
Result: 1.22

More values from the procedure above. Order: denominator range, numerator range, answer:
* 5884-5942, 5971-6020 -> 1.06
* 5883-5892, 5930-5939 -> 1.30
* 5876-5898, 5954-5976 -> 1.16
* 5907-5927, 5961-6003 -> 1.01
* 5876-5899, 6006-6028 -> 1.26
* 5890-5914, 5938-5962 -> 1.09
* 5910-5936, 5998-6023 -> 1.02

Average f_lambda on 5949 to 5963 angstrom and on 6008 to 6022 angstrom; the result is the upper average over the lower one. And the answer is 1.05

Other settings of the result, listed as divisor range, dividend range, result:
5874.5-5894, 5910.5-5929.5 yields 1.13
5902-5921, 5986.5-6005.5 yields 0.99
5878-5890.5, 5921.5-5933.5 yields 1.17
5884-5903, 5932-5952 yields 1.17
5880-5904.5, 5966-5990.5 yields 1.12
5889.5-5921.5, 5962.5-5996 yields 1.06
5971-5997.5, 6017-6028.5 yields 1.06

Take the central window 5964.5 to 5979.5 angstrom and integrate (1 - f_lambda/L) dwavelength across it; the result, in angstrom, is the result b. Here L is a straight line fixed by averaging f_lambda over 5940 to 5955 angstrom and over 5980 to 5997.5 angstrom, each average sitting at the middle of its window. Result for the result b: 0.4 angstrom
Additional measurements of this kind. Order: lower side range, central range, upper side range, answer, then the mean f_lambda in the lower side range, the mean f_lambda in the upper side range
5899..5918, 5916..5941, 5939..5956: -0.72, 12.5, 12.9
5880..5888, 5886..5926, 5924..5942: 1.86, 11.8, 13.2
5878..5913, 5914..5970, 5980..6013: -3.66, 11.6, 12.6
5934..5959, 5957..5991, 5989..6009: 0.33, 12.6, 12.7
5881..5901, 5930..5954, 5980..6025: -2.86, 10.7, 12.8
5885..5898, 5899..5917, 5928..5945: -2.12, 10.2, 13.2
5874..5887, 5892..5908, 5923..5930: 0.95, 12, 12.8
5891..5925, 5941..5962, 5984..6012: -0.34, 12.2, 12.5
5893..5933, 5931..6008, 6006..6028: 1.30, 12.5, 13.2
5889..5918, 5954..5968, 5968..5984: -0.48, 11.7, 12.5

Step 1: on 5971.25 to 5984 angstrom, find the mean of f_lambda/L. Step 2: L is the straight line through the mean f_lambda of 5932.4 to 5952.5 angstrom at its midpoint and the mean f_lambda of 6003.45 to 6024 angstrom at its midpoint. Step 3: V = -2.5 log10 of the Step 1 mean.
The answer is 0.020 mag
